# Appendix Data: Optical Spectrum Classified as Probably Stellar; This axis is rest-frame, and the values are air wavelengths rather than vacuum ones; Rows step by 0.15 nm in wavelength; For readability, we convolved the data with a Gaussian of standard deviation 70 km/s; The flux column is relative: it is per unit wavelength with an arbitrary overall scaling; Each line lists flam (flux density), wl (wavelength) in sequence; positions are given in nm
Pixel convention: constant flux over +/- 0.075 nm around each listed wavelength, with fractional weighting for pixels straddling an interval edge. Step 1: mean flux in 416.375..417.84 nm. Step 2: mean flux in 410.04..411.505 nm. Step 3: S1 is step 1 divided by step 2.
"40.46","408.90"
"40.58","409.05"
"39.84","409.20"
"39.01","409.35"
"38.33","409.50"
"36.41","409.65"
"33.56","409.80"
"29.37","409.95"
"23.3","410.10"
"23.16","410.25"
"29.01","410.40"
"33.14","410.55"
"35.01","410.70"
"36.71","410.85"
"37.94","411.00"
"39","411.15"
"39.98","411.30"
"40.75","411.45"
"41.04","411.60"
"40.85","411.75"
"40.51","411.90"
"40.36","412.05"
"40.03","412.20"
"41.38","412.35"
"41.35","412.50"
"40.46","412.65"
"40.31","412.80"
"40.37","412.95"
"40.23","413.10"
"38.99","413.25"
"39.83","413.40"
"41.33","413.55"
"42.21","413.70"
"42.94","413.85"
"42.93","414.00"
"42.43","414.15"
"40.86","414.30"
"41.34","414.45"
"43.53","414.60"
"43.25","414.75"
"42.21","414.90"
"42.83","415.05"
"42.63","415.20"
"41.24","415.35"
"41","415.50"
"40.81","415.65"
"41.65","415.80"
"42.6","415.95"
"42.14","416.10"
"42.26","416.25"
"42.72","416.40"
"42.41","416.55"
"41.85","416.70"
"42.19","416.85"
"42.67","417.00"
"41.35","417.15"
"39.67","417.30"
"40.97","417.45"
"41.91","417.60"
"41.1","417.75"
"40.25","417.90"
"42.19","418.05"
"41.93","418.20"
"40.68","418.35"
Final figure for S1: 1.23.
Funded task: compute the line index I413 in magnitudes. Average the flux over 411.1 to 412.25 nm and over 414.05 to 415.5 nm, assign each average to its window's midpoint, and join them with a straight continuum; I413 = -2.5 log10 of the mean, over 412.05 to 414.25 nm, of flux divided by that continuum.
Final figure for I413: 0.01 mag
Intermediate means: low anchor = 40.3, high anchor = 42.2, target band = 41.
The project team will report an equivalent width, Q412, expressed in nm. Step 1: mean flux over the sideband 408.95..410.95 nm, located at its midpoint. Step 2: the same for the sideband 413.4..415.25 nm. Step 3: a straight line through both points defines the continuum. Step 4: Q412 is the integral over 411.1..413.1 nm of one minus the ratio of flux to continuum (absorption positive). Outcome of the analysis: -0.136 nm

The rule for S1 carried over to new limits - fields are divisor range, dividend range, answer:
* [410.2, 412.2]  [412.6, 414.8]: 1.12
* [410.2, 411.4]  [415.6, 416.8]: 1.22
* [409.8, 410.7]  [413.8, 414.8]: 1.48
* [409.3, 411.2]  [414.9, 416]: 1.26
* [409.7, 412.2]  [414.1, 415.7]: 1.19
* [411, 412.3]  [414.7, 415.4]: 1.06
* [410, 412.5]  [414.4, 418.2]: 1.15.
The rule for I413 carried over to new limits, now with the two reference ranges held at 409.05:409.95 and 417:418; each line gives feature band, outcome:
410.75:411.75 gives -0.04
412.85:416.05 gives -0.06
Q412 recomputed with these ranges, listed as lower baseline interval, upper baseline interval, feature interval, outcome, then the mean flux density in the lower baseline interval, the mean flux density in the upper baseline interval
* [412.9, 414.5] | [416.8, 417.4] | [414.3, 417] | -0.05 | 41.2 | 41.4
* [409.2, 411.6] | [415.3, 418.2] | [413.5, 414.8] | -0.12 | 34.7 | 41.6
